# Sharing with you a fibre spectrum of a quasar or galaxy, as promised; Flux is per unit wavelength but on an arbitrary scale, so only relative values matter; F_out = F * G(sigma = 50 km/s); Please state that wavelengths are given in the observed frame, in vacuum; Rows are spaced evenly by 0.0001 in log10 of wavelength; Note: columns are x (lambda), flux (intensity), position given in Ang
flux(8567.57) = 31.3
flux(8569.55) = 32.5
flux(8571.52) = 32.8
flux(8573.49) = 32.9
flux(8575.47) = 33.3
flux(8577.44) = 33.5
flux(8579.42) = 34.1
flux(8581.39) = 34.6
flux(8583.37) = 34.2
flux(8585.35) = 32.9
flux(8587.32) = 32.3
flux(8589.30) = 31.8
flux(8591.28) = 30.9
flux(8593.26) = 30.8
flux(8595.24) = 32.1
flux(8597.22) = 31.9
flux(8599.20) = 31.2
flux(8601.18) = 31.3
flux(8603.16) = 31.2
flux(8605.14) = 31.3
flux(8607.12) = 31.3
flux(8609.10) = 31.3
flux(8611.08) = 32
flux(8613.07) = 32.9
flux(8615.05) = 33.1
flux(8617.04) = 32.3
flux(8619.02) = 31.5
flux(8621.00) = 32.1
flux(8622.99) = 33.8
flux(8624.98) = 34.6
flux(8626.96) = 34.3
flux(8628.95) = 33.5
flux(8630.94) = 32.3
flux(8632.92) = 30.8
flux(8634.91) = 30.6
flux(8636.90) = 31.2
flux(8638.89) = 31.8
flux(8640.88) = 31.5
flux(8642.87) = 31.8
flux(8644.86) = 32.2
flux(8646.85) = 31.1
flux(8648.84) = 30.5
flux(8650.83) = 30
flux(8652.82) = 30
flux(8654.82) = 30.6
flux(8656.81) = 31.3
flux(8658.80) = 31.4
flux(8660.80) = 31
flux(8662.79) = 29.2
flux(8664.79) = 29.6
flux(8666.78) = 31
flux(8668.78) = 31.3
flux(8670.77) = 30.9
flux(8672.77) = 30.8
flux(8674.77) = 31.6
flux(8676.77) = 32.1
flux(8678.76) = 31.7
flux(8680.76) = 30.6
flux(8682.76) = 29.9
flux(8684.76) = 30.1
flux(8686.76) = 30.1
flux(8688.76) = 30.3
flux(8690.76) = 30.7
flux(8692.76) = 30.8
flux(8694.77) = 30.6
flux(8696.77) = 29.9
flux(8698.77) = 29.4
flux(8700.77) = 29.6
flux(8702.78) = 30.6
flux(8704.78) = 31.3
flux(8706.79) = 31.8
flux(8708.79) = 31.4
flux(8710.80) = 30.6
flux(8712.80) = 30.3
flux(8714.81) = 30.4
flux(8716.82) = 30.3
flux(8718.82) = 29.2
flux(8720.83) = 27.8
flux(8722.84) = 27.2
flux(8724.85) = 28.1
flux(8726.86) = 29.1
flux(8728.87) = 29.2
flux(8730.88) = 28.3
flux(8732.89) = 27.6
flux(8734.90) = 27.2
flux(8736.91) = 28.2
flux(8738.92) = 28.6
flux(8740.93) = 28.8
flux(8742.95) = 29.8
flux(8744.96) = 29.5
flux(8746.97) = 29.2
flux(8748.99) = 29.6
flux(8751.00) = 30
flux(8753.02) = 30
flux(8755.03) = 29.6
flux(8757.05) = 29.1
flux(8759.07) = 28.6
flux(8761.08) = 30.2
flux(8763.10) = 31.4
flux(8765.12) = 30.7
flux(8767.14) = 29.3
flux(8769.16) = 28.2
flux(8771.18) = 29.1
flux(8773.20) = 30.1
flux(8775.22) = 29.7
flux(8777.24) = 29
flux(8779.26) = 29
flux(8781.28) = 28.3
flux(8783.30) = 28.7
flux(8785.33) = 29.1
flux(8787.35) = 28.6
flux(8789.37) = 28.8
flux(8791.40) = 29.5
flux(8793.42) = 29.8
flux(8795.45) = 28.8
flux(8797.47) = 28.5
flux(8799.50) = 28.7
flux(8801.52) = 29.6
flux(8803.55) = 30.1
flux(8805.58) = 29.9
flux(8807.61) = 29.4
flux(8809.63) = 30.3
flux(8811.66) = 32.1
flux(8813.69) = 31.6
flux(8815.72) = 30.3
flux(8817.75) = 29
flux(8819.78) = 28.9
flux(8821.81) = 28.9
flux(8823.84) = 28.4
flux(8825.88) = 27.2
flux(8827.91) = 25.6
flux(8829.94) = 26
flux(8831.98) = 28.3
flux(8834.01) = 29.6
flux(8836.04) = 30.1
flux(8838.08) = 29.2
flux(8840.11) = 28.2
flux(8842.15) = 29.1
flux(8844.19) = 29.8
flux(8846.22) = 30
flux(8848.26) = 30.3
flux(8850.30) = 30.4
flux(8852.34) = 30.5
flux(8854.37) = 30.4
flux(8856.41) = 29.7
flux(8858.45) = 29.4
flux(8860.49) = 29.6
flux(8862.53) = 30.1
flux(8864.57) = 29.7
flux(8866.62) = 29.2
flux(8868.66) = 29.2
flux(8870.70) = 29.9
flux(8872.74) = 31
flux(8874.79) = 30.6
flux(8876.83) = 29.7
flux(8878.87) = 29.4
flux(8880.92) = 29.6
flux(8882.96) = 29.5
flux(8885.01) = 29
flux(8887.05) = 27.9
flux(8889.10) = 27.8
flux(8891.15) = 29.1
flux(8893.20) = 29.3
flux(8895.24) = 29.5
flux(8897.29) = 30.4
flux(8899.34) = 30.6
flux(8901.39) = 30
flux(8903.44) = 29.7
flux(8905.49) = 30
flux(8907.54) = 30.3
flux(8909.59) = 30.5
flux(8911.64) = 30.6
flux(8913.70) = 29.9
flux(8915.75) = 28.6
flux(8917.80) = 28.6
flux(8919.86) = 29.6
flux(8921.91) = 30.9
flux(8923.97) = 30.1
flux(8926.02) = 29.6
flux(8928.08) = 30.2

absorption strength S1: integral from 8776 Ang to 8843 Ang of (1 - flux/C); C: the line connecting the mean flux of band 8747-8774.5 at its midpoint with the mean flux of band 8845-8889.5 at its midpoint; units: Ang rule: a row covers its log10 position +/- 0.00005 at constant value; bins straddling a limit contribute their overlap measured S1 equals 1.4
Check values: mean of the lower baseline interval 29.7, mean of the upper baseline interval 29.7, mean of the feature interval 29.1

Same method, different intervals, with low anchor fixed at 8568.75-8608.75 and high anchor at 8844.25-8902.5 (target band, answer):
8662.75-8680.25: 0.3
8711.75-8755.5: 2.8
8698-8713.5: 0.3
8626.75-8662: 0.5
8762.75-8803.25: 1.7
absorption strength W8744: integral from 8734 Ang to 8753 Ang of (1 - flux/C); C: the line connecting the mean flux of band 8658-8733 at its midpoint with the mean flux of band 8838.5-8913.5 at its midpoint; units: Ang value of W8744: 0.6 Ang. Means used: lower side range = 30.2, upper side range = 29.7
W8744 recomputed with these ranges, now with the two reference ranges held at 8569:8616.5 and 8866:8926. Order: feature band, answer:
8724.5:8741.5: 1.5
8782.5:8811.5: 1.1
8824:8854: 1.3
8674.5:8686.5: 0.3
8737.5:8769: 1.4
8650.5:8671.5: 0.8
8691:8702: 0.5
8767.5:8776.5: 0.4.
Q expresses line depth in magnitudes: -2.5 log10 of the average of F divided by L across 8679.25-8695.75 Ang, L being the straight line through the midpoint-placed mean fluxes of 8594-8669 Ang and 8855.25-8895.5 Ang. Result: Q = 0.02 mag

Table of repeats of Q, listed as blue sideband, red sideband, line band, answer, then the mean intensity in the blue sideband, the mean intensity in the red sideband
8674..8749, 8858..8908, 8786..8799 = 0.03 mag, 29.8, 29.6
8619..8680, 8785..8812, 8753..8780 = 0.01 mag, 31.5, 29.5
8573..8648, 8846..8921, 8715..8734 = 0.09 mag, 32.3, 29.7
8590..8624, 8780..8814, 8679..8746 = 0.03 mag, 31.8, 29.5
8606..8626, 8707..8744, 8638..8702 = 0.00 mag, 32.5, 29.1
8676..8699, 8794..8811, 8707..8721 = 0.00 mag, 30.5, 29.5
